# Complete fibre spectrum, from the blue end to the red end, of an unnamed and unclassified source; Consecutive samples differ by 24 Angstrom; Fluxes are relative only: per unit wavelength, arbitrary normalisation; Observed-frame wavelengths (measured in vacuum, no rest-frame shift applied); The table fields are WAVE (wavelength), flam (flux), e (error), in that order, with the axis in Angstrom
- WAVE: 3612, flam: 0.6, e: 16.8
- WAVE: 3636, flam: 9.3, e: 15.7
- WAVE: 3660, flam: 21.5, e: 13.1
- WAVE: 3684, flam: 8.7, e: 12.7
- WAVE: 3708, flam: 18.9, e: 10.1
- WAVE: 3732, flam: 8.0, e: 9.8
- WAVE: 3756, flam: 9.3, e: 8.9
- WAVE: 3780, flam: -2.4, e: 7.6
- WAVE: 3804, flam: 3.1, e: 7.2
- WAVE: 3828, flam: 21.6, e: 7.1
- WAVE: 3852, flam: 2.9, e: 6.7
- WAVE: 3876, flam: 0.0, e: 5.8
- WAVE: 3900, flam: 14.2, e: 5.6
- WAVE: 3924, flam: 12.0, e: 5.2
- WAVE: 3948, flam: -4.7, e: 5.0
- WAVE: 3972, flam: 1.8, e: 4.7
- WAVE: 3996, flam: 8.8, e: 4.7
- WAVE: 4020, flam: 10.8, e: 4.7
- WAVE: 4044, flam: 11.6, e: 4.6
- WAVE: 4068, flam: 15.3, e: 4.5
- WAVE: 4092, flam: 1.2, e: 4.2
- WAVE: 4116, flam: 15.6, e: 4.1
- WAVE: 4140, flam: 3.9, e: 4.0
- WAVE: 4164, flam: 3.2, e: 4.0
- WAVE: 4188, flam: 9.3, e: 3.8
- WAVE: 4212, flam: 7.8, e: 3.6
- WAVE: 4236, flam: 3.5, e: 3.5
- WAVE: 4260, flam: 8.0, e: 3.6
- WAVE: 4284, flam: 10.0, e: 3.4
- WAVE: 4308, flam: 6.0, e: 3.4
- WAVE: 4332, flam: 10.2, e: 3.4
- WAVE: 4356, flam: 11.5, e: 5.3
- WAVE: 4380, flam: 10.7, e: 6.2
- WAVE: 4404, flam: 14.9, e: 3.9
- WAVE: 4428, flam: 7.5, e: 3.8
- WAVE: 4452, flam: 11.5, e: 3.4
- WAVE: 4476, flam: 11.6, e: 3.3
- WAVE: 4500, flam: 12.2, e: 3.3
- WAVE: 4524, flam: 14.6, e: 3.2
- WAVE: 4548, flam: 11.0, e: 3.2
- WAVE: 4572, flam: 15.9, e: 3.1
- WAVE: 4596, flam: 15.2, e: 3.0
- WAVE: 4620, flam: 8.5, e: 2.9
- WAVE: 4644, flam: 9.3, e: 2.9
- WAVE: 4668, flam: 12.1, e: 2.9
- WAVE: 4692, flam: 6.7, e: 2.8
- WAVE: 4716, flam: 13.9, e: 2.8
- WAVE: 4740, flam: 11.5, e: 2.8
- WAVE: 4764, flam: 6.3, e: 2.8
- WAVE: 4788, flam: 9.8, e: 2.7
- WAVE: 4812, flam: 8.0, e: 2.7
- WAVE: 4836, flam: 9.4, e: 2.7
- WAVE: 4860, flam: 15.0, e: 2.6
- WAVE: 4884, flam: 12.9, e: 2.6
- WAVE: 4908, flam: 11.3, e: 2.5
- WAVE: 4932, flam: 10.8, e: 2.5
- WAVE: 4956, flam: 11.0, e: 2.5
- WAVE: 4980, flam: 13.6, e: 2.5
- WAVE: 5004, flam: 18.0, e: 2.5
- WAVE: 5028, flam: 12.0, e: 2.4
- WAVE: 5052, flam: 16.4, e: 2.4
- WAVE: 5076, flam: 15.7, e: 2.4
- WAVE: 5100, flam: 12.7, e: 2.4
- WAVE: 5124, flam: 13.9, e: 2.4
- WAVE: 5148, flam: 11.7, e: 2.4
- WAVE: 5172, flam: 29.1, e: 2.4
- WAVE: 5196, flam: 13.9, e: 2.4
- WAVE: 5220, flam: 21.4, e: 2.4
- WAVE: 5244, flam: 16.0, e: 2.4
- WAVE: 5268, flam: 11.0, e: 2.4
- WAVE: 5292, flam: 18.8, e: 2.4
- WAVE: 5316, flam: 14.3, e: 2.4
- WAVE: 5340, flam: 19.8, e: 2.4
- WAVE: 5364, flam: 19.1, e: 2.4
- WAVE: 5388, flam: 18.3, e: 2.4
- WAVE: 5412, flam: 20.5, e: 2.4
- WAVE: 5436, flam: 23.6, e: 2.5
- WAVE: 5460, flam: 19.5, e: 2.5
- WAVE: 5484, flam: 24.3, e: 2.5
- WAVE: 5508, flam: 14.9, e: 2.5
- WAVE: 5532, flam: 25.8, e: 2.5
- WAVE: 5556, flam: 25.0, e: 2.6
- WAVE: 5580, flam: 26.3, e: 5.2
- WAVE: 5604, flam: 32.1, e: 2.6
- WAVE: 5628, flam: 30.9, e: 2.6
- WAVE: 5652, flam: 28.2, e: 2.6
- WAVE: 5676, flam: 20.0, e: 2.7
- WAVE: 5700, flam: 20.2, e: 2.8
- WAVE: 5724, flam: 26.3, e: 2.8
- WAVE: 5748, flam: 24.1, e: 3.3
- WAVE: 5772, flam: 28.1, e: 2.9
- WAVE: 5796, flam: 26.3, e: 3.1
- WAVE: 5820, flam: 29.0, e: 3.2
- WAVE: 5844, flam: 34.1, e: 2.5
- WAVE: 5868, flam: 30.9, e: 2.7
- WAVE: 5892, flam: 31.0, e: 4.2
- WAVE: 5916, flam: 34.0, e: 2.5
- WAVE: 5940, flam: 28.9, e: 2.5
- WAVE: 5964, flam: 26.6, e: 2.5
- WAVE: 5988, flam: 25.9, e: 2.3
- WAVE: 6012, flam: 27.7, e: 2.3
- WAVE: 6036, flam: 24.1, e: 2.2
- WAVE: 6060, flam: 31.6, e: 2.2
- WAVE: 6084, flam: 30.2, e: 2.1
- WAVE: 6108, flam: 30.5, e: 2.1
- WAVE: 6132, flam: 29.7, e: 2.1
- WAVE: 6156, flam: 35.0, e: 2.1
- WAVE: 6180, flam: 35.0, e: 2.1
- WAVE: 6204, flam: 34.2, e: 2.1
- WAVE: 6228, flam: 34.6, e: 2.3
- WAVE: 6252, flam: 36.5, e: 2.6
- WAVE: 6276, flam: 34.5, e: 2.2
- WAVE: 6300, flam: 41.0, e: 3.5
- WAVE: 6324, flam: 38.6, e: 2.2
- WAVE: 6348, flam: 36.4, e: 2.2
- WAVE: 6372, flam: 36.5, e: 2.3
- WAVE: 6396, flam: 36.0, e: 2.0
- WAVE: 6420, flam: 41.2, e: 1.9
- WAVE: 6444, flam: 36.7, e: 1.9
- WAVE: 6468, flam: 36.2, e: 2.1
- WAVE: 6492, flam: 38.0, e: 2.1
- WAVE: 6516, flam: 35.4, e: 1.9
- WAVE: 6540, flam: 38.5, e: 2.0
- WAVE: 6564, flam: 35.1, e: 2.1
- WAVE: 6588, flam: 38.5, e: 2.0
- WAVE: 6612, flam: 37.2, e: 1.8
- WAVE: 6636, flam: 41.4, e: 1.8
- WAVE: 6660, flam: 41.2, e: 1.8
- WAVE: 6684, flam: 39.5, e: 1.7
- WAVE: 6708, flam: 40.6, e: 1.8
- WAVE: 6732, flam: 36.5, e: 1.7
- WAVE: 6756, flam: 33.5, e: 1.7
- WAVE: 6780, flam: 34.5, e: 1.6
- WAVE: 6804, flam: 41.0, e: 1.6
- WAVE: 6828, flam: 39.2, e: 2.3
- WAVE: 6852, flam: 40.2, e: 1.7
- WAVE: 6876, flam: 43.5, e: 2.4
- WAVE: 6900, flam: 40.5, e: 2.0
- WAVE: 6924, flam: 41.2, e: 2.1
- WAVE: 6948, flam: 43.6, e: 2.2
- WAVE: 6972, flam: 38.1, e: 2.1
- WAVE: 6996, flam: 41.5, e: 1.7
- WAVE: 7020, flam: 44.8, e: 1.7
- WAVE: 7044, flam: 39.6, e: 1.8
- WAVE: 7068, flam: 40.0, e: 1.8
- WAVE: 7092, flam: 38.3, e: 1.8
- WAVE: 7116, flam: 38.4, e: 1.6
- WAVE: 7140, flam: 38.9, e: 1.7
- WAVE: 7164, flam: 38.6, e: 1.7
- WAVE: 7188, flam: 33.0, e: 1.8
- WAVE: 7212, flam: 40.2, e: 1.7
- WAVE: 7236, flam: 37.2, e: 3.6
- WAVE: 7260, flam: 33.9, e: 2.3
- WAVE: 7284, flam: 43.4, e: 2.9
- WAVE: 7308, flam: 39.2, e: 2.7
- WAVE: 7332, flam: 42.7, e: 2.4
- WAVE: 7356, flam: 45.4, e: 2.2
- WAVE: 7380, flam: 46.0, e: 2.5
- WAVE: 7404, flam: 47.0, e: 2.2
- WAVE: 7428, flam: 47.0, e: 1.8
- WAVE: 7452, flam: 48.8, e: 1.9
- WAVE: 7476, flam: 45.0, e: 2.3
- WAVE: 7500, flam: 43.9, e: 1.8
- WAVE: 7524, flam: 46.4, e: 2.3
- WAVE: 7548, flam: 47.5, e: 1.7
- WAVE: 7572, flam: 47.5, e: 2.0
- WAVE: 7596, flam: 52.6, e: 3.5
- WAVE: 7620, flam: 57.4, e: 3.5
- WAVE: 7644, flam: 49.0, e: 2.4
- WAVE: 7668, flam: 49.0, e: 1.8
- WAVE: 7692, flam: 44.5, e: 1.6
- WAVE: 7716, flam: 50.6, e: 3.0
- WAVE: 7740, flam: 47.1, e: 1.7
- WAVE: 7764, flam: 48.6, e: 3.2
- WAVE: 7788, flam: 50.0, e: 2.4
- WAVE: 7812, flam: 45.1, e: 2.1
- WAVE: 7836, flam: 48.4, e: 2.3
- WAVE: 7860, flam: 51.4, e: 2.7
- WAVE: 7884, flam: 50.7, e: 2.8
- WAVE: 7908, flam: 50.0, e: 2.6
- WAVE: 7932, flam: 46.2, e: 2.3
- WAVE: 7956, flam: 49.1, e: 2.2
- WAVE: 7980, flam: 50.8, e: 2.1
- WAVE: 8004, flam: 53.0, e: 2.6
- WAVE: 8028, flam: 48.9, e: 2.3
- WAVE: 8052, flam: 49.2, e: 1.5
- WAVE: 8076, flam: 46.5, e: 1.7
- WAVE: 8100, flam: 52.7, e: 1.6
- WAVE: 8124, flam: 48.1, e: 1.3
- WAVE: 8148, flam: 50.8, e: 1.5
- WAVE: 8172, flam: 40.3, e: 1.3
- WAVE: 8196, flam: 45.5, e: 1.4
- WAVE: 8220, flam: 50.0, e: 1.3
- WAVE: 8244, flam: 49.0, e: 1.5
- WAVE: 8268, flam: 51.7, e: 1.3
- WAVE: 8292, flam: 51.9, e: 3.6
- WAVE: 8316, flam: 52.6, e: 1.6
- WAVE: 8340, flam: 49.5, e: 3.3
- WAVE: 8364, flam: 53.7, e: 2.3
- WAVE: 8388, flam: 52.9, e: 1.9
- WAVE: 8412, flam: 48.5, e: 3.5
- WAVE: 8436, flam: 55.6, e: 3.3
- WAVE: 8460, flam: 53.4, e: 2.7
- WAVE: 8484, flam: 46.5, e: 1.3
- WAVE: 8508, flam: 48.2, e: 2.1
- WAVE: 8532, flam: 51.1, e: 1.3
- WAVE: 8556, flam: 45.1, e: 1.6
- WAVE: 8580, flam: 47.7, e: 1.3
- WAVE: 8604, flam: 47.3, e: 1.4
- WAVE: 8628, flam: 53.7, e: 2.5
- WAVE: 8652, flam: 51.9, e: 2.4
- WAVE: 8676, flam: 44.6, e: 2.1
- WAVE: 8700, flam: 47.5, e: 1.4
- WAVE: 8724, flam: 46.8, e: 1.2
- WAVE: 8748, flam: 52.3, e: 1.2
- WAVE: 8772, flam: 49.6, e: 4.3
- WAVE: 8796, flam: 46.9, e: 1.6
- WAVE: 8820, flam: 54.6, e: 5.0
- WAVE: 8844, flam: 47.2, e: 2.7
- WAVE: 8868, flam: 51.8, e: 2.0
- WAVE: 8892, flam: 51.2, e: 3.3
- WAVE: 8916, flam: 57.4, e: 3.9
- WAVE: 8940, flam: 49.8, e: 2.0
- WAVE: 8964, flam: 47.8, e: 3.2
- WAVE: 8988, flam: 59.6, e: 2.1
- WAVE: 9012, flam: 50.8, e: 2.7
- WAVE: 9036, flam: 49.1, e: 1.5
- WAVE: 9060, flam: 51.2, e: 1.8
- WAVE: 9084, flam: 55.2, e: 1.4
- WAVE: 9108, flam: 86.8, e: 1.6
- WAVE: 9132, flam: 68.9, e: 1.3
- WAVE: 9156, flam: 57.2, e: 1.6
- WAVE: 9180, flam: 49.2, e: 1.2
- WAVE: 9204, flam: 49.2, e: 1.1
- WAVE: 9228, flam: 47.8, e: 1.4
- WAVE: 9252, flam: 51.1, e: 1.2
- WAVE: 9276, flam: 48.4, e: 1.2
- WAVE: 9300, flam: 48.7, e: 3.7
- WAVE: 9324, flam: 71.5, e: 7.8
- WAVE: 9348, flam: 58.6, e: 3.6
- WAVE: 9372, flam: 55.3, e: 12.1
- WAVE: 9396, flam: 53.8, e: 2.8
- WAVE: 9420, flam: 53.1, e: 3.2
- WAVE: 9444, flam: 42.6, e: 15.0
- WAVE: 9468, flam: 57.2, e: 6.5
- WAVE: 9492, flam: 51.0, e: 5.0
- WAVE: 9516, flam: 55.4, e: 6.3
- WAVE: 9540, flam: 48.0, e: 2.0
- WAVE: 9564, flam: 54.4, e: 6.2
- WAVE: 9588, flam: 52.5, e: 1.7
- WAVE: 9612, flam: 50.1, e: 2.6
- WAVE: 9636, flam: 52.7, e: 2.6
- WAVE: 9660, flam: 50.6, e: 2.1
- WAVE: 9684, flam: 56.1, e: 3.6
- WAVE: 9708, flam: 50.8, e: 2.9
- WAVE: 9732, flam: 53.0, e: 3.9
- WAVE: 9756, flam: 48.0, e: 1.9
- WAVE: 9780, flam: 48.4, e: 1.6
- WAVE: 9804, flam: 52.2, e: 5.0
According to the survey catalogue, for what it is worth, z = 0.388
